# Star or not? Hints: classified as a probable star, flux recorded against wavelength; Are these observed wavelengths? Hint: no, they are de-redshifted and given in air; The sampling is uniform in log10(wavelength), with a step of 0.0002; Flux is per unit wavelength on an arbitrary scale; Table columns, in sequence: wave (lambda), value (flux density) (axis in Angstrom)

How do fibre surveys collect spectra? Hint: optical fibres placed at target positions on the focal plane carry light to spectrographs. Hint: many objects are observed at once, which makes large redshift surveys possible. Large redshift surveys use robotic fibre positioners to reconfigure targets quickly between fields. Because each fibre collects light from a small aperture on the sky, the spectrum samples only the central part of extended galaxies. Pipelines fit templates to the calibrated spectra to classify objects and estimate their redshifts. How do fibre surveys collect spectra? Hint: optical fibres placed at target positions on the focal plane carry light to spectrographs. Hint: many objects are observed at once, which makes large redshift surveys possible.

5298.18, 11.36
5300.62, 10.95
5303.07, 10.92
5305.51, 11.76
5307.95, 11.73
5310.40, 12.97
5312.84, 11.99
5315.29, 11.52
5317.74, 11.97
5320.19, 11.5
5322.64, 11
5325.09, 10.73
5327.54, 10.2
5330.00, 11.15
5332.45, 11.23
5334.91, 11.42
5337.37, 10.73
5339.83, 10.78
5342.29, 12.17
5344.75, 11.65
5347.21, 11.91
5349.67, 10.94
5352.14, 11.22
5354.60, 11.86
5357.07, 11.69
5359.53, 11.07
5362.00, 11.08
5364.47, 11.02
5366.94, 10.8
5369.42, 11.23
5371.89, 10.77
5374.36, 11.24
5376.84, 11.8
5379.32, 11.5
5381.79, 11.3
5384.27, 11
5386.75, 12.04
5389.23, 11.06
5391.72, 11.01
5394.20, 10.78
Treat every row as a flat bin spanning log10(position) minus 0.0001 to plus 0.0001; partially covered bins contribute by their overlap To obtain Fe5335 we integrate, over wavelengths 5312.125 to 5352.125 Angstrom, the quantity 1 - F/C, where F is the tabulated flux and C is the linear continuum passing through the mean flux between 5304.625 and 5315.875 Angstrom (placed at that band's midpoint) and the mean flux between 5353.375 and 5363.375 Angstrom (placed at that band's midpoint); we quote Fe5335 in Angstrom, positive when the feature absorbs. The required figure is 1.56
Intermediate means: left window 12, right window 11.4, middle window 11.3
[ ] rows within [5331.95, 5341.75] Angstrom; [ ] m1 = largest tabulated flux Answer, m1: 11.42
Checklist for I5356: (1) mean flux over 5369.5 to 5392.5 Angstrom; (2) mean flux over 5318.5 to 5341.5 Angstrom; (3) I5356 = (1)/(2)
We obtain 1.0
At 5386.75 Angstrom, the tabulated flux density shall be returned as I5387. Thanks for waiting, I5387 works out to 12.04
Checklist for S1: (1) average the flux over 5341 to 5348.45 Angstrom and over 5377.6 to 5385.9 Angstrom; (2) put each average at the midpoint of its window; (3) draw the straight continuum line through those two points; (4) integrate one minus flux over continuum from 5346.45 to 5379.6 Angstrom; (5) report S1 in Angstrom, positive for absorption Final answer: 1.0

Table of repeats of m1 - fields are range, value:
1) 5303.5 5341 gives 12.97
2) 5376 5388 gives 12.04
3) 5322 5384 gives 12.17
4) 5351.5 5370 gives 11.86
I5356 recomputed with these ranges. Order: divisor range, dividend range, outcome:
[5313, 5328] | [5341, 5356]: 1.03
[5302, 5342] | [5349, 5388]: 0.99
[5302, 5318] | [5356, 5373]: 0.94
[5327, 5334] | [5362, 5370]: 1.01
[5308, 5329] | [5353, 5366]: 0.99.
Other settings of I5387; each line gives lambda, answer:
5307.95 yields 11.73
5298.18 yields 11.36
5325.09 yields 10.73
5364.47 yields 11.02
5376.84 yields 11.8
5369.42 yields 11.23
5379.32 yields 11.5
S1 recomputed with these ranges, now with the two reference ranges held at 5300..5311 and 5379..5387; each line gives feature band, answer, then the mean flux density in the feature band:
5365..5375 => 0.4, 11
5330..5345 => 0.3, 11.3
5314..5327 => 0.3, 11.3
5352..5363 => 0.1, 11.4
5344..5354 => 0.0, 11.5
